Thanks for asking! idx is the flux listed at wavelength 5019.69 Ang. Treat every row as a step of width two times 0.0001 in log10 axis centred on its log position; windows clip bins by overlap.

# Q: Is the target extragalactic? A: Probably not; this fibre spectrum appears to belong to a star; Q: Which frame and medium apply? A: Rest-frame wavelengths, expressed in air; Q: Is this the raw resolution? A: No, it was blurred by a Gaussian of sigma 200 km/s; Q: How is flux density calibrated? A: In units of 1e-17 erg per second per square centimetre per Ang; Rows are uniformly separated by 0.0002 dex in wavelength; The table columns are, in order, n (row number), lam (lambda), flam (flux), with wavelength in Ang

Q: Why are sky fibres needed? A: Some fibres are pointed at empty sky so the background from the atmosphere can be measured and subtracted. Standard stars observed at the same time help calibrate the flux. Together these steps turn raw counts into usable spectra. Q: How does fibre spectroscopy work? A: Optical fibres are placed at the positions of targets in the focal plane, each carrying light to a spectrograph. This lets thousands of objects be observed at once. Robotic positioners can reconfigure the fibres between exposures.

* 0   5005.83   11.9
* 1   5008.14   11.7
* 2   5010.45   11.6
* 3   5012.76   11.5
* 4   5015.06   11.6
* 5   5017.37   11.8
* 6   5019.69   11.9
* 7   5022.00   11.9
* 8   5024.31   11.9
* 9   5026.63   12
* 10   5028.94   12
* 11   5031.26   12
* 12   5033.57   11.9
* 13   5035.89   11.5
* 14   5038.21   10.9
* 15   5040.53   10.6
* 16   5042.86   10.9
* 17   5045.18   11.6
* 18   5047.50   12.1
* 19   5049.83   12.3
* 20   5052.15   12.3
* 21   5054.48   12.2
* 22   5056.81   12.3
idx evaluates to 11.9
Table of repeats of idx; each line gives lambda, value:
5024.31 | 11.9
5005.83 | 11.9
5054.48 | 12.2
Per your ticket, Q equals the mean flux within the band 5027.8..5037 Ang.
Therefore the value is 11.9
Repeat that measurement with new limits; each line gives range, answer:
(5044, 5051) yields 12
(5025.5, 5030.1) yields 12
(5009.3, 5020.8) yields 11.7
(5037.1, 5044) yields 10.8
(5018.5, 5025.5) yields 11.9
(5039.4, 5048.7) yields 11.3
